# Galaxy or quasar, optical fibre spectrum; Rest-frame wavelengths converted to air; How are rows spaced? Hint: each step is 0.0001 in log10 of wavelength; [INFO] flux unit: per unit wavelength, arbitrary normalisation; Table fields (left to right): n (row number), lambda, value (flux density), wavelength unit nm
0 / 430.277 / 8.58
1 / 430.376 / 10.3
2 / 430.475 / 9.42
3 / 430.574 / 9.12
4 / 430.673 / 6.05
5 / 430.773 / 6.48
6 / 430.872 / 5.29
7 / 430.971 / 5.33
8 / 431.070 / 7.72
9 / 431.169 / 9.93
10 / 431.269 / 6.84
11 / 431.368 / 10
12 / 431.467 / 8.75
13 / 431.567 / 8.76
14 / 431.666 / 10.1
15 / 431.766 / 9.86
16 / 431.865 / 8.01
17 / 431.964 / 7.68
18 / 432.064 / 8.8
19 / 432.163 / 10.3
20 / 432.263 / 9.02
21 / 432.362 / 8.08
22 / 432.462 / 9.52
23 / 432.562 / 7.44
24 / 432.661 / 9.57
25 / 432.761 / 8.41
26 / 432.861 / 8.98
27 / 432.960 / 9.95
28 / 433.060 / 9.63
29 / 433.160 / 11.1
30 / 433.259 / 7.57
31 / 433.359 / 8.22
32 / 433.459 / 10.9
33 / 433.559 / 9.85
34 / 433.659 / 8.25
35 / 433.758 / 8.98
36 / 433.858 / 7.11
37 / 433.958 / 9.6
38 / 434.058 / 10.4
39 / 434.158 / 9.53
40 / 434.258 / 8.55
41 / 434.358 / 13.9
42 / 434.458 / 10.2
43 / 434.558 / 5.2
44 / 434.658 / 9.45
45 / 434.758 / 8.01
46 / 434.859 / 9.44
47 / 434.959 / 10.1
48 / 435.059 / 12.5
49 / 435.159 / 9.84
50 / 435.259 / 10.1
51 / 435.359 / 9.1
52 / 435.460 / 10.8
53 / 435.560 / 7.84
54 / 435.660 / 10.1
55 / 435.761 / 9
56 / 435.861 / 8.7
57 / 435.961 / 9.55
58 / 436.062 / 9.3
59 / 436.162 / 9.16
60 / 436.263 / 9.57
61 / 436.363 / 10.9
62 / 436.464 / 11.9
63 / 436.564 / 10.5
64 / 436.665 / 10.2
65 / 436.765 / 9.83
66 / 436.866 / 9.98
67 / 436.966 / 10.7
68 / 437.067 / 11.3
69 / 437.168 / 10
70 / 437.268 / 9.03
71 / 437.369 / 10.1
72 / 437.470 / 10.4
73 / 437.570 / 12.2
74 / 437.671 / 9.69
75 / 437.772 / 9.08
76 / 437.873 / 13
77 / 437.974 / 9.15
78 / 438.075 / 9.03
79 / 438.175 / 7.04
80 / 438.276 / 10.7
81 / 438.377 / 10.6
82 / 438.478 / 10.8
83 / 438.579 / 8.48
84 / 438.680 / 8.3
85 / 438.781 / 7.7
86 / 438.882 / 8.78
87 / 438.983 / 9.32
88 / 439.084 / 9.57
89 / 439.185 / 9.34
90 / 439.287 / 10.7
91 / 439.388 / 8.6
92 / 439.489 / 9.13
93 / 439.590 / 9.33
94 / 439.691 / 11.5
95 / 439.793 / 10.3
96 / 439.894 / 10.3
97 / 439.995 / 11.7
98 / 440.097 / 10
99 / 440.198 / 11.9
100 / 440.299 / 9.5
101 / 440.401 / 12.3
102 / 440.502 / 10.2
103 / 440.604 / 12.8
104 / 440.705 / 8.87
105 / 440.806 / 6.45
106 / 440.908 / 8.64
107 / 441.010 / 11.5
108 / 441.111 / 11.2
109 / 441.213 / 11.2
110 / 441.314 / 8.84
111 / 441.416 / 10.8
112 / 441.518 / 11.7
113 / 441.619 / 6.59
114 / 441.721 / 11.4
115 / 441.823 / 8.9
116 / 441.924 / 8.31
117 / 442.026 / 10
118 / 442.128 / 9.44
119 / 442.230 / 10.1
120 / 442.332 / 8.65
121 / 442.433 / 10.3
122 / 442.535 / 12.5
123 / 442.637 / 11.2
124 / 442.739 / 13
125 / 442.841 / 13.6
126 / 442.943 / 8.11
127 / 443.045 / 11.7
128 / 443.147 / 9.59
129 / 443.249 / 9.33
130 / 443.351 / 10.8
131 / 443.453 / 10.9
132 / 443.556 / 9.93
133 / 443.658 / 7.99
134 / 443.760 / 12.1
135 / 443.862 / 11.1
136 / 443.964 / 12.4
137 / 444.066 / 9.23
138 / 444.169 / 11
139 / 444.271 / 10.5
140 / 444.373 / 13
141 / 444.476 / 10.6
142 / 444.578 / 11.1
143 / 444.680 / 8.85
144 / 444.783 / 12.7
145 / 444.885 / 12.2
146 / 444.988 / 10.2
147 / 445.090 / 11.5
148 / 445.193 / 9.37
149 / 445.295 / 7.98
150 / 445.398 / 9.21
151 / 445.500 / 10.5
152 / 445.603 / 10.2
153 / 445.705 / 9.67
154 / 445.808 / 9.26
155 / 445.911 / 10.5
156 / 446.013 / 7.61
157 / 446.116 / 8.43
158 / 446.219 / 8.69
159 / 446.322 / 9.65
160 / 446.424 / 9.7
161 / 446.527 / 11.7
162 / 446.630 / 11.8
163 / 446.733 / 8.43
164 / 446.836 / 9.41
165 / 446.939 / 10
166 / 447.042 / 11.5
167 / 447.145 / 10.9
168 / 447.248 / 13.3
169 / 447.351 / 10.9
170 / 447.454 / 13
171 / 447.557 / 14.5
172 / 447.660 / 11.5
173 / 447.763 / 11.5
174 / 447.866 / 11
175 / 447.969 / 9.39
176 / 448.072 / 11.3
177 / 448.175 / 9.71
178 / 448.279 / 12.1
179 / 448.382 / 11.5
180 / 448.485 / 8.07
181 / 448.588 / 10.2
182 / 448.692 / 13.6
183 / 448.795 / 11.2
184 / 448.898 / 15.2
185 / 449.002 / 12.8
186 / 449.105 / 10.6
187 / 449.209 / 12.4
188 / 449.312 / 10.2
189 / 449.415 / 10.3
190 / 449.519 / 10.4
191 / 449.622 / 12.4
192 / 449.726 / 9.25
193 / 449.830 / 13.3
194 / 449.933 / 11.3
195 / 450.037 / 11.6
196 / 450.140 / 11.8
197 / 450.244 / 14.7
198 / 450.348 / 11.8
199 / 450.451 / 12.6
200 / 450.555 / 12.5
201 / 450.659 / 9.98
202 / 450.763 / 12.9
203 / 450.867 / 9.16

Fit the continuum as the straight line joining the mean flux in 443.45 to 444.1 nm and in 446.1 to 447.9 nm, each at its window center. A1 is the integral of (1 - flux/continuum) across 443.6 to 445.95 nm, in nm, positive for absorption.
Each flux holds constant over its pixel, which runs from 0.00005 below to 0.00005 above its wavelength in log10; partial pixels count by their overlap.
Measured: 0.04 nm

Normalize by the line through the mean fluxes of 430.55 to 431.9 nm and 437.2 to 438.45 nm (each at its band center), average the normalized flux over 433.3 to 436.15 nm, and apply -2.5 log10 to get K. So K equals -0.044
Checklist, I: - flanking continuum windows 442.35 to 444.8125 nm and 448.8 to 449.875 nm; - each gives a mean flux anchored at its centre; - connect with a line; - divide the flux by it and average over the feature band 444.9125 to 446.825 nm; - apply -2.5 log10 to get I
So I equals 0.15 mag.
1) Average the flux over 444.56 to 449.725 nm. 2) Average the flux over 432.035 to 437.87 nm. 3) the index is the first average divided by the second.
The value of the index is 1.1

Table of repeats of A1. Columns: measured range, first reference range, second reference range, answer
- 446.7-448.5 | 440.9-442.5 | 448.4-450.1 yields 0.002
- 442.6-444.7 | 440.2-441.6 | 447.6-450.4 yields -0.021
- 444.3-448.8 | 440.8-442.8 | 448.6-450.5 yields 0.248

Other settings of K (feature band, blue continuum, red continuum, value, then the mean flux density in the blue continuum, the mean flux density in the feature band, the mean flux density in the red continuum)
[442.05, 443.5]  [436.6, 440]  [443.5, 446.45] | -0.060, 9.86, 10.6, 10.2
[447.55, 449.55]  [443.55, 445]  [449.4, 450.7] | 0.019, 10.9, 11.3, 11.7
